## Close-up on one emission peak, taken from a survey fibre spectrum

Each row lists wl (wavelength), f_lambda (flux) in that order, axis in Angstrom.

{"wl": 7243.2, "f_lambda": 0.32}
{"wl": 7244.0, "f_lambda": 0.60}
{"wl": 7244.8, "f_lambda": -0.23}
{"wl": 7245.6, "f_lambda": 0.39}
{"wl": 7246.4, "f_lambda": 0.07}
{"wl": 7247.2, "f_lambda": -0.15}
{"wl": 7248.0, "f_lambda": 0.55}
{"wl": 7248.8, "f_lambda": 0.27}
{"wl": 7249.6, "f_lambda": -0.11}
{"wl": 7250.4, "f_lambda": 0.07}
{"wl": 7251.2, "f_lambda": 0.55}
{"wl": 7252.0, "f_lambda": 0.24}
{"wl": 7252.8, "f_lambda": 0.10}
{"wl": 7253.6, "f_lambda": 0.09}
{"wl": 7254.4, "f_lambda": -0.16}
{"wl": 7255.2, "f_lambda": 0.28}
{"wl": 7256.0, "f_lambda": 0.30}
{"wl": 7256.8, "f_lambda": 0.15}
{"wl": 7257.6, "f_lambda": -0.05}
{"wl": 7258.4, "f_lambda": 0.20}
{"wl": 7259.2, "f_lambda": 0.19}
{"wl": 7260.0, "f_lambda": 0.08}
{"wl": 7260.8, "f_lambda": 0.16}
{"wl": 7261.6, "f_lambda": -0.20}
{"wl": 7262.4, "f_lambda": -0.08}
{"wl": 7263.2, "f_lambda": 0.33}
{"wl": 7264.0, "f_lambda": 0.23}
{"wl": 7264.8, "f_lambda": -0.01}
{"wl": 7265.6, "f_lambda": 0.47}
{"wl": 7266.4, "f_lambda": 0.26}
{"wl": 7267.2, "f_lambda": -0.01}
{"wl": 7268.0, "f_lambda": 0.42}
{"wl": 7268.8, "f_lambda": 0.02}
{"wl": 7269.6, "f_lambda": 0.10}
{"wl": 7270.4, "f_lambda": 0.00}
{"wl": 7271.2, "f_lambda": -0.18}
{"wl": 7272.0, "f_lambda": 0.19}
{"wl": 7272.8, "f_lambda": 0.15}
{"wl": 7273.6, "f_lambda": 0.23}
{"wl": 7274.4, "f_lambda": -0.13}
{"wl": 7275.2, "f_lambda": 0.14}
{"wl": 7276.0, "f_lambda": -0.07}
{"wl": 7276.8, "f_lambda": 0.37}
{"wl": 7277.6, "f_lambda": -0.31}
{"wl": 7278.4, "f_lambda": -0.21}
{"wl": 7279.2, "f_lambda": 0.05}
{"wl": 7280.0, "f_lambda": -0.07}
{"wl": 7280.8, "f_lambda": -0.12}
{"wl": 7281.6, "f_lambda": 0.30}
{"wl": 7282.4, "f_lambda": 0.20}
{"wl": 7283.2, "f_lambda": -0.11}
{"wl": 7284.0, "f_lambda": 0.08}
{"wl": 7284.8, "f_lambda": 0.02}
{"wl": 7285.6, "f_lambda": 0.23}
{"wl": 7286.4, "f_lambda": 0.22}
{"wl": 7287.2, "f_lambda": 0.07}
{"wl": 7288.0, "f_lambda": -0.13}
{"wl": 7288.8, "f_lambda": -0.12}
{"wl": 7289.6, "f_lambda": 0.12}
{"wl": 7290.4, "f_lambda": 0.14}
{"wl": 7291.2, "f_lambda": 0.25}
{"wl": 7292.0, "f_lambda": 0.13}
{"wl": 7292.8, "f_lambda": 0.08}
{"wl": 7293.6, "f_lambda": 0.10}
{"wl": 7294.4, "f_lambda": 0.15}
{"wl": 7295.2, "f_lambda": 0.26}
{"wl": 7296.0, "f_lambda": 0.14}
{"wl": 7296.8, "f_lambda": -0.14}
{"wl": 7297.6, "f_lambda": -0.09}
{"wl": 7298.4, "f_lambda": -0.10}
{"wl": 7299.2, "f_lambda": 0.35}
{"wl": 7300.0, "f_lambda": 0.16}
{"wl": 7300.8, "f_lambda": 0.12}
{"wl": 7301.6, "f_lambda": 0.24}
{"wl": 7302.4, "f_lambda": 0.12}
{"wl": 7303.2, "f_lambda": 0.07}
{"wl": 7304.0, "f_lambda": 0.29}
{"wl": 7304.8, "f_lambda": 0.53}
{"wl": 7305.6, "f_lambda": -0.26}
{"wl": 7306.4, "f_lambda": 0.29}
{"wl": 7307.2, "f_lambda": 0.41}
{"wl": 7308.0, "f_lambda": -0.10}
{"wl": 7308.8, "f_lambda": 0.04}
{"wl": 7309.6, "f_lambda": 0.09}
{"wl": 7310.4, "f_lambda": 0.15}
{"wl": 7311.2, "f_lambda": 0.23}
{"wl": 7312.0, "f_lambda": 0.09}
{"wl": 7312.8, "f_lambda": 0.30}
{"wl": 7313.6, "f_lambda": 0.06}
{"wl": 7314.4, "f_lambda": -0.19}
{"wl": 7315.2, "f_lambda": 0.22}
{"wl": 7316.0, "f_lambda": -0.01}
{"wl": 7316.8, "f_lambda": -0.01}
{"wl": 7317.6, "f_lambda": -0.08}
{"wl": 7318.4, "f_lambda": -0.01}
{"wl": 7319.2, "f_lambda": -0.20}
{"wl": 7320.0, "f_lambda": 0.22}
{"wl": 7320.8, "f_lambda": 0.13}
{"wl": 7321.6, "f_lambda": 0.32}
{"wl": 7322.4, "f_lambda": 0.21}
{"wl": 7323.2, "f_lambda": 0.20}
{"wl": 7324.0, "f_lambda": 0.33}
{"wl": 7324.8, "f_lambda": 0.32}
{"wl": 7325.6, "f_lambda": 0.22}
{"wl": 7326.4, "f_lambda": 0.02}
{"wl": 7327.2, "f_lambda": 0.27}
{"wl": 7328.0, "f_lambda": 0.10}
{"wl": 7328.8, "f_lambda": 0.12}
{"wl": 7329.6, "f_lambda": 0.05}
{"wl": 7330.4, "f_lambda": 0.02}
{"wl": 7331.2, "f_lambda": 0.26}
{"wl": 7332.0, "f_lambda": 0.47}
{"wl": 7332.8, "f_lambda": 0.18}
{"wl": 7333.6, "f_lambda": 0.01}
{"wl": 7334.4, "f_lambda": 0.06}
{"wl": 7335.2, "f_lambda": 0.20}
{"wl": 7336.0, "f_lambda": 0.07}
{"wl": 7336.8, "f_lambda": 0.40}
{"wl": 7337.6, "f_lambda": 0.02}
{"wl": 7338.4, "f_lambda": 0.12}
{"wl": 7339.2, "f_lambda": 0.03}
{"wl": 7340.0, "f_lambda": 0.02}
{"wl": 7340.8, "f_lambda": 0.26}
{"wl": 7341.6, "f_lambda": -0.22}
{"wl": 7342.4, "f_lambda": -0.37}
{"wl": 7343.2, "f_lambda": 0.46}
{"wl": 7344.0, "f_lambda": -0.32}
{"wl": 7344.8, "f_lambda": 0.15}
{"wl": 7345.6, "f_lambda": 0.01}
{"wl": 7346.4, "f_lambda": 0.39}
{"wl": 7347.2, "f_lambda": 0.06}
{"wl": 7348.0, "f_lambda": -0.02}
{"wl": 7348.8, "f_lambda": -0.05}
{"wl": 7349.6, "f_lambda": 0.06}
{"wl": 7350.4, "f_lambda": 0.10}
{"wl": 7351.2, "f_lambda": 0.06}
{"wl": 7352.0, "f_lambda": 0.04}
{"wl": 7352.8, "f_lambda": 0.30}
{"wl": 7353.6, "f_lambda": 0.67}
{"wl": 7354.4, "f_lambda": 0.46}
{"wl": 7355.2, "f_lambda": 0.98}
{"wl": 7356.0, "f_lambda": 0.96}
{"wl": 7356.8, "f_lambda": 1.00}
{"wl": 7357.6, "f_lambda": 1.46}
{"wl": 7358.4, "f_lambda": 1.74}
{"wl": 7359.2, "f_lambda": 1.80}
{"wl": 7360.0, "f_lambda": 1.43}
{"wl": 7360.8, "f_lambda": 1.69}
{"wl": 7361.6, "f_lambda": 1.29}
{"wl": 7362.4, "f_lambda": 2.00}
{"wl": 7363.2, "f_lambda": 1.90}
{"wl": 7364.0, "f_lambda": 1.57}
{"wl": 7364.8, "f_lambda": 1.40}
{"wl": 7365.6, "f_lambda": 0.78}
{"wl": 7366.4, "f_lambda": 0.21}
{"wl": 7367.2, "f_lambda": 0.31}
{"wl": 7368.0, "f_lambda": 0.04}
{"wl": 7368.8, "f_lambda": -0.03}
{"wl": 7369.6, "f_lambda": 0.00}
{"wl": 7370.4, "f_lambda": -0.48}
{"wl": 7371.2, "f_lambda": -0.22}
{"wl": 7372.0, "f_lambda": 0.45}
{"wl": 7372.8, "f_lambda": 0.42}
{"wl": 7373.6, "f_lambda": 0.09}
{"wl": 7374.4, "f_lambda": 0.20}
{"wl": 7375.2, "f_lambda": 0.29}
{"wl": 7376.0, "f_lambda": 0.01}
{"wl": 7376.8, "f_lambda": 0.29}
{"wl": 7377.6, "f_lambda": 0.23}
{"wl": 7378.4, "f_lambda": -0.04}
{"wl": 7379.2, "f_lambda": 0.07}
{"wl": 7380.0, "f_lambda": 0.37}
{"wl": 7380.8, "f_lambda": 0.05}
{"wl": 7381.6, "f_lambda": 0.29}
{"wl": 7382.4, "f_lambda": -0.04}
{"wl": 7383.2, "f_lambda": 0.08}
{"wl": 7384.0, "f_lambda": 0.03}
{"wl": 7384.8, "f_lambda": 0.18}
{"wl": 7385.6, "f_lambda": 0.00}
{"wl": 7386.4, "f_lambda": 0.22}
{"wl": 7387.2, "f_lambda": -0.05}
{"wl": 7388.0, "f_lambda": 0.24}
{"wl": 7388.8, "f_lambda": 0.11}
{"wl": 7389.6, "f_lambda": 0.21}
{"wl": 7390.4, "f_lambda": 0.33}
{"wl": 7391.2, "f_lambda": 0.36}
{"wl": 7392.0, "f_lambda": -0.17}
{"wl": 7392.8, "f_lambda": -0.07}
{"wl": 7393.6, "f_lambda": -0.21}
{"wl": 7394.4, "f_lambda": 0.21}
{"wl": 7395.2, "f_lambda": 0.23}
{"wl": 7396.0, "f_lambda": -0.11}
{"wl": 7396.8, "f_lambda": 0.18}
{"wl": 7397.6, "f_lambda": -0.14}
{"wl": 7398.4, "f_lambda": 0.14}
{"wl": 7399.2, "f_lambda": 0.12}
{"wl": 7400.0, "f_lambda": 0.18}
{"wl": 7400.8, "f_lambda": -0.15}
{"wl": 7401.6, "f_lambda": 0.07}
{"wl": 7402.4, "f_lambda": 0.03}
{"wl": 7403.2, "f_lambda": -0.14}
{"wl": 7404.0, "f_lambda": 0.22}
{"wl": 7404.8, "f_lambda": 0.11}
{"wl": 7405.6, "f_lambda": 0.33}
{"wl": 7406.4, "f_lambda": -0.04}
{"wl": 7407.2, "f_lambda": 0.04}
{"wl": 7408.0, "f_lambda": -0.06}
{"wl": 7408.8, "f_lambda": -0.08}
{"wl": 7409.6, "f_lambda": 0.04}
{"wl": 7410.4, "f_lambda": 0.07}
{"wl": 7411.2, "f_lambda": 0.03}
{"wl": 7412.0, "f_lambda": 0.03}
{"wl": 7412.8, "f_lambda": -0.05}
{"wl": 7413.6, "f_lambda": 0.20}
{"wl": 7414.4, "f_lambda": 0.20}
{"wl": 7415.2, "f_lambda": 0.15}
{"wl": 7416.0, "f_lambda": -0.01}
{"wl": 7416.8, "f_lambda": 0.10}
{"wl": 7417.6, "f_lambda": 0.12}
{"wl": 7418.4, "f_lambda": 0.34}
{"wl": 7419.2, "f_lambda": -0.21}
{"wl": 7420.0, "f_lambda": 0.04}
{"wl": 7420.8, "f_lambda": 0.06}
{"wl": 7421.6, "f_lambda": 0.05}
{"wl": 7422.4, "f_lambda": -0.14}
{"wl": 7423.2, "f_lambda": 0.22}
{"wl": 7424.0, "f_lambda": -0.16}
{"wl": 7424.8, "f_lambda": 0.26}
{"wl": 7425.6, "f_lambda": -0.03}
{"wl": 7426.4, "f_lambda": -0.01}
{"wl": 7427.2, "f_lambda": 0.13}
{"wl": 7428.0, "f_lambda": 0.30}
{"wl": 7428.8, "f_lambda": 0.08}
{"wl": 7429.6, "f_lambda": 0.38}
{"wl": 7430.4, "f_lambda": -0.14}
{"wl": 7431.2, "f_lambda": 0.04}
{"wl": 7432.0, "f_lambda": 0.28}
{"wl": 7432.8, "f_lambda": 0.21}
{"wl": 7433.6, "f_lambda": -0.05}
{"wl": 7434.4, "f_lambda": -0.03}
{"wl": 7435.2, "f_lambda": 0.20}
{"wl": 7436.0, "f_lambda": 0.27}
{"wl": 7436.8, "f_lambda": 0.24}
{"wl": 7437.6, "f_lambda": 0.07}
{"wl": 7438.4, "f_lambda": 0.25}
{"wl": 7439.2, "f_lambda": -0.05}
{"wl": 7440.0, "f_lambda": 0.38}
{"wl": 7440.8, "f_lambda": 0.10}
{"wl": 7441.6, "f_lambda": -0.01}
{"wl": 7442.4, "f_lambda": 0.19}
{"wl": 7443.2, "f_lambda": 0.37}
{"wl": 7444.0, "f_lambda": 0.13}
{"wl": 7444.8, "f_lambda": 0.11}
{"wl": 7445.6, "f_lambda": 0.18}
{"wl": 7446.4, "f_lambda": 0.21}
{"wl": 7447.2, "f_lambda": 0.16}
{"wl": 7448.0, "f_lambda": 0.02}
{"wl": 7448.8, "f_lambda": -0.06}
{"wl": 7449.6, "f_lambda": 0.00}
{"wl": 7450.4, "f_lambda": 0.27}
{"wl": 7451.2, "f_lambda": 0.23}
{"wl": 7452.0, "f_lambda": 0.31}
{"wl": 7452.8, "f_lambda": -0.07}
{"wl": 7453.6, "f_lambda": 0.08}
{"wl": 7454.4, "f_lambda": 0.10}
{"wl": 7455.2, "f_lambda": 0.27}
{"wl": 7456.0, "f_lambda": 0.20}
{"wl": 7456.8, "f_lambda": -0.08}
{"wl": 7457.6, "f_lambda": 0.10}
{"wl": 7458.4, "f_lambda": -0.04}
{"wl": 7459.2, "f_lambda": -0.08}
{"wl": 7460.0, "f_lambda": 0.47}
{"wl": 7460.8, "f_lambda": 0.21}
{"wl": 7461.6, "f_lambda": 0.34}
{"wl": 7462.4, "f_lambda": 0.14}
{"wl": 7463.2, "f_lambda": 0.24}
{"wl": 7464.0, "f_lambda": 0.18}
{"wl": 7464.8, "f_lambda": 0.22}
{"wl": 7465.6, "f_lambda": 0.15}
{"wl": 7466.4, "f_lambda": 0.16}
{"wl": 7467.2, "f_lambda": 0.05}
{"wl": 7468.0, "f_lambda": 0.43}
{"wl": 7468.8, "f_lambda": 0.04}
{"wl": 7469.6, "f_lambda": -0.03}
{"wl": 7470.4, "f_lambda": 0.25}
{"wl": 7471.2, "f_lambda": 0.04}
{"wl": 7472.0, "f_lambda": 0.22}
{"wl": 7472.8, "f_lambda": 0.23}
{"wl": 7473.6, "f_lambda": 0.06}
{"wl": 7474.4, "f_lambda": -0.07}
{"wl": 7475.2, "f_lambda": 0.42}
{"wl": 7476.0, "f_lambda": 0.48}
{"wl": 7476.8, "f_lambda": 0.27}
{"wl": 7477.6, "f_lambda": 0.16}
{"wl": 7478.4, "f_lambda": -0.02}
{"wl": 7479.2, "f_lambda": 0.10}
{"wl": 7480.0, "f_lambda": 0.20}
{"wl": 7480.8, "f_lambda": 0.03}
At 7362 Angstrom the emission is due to [O II]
